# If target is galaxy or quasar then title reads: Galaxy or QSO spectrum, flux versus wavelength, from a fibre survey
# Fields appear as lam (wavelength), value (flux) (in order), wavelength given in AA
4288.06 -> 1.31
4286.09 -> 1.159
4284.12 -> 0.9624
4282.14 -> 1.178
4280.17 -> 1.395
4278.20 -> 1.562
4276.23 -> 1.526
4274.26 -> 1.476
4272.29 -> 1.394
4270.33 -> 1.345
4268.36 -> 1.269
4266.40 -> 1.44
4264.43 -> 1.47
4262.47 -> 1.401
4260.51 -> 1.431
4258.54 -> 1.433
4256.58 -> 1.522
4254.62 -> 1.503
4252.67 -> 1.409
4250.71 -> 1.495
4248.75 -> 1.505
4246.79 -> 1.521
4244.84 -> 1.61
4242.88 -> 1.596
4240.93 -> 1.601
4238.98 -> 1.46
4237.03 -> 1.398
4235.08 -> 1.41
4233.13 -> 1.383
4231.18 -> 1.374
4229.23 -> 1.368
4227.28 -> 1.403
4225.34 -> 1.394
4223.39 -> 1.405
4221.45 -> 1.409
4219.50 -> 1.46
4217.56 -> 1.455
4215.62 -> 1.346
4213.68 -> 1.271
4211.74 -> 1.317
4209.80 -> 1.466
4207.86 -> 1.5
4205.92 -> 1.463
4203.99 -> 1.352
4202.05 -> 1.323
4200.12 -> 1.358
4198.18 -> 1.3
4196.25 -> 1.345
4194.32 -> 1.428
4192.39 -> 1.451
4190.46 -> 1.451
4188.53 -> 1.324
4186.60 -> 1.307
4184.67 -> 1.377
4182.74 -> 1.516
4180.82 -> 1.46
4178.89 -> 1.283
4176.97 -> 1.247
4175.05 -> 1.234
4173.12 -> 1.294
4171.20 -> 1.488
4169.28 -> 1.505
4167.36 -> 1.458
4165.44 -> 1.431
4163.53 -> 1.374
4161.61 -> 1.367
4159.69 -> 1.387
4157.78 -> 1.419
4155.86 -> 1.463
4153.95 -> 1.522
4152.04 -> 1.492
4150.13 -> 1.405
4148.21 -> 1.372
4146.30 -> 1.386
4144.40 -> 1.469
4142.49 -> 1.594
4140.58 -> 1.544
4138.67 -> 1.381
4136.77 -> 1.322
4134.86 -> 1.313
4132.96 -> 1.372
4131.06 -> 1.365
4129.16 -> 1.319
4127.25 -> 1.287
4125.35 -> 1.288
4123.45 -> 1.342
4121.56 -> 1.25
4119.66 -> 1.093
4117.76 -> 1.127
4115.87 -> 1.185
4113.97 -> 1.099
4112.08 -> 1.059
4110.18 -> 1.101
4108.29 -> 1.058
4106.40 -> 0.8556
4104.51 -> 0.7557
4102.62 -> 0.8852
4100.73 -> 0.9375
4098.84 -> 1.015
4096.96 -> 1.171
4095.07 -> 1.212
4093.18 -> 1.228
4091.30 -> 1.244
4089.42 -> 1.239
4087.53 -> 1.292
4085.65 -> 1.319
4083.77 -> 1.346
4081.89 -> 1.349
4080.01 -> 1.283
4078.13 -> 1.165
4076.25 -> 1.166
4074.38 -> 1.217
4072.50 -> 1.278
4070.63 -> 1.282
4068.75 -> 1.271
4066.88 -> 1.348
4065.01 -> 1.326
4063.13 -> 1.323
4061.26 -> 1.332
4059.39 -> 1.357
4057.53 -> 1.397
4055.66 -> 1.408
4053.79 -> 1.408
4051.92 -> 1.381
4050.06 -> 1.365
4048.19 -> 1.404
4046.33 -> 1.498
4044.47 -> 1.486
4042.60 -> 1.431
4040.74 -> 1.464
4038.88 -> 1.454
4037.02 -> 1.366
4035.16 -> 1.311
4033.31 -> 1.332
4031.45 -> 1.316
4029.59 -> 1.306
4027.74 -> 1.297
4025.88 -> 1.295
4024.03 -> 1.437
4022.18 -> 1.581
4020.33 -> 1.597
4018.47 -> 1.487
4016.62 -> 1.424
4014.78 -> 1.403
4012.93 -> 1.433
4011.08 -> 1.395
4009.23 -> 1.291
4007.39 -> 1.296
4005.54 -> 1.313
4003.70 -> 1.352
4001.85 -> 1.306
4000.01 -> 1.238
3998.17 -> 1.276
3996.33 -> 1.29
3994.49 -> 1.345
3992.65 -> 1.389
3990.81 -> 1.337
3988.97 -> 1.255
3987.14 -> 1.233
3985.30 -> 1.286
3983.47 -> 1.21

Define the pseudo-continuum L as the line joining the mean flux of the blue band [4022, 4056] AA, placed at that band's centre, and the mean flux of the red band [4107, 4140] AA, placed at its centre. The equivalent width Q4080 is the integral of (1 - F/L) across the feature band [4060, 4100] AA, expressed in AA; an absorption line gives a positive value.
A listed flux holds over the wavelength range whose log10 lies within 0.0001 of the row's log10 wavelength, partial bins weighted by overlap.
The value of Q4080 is 1.8 AA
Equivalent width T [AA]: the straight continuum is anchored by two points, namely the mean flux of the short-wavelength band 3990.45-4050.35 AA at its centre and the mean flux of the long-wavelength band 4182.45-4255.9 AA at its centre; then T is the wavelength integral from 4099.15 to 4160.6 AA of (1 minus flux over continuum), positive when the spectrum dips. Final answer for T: 6.2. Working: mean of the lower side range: 1.38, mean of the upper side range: 1.42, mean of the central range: 1.26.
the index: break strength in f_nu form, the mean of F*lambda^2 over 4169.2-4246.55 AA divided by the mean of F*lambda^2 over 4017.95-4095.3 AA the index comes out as 1.12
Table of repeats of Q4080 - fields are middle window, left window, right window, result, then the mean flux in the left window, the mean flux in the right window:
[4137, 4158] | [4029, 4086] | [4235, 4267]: -0.7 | 1.35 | 1.49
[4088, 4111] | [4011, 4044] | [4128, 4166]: 5.7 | 1.41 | 1.41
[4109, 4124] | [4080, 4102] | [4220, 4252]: 1.3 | 1.21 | 1.46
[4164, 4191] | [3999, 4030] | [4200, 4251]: 0.7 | 1.38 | 1.43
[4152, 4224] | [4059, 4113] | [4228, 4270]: -2.2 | 1.18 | 1.45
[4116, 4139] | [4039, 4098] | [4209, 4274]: 1.3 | 1.32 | 1.43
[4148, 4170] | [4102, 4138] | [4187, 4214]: -2.8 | 1.17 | 1.38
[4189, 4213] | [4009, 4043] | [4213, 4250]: 0.7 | 1.4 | 1.44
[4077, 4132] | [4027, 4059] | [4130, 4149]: 9.3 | 1.39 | 1.41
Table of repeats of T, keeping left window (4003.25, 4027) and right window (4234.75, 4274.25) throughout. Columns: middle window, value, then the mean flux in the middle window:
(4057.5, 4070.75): 0.9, 1.33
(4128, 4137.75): 0.7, 1.34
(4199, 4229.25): 1.2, 1.39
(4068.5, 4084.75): 1.8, 1.26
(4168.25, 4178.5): 0.7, 1.35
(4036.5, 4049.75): -0.3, 1.44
